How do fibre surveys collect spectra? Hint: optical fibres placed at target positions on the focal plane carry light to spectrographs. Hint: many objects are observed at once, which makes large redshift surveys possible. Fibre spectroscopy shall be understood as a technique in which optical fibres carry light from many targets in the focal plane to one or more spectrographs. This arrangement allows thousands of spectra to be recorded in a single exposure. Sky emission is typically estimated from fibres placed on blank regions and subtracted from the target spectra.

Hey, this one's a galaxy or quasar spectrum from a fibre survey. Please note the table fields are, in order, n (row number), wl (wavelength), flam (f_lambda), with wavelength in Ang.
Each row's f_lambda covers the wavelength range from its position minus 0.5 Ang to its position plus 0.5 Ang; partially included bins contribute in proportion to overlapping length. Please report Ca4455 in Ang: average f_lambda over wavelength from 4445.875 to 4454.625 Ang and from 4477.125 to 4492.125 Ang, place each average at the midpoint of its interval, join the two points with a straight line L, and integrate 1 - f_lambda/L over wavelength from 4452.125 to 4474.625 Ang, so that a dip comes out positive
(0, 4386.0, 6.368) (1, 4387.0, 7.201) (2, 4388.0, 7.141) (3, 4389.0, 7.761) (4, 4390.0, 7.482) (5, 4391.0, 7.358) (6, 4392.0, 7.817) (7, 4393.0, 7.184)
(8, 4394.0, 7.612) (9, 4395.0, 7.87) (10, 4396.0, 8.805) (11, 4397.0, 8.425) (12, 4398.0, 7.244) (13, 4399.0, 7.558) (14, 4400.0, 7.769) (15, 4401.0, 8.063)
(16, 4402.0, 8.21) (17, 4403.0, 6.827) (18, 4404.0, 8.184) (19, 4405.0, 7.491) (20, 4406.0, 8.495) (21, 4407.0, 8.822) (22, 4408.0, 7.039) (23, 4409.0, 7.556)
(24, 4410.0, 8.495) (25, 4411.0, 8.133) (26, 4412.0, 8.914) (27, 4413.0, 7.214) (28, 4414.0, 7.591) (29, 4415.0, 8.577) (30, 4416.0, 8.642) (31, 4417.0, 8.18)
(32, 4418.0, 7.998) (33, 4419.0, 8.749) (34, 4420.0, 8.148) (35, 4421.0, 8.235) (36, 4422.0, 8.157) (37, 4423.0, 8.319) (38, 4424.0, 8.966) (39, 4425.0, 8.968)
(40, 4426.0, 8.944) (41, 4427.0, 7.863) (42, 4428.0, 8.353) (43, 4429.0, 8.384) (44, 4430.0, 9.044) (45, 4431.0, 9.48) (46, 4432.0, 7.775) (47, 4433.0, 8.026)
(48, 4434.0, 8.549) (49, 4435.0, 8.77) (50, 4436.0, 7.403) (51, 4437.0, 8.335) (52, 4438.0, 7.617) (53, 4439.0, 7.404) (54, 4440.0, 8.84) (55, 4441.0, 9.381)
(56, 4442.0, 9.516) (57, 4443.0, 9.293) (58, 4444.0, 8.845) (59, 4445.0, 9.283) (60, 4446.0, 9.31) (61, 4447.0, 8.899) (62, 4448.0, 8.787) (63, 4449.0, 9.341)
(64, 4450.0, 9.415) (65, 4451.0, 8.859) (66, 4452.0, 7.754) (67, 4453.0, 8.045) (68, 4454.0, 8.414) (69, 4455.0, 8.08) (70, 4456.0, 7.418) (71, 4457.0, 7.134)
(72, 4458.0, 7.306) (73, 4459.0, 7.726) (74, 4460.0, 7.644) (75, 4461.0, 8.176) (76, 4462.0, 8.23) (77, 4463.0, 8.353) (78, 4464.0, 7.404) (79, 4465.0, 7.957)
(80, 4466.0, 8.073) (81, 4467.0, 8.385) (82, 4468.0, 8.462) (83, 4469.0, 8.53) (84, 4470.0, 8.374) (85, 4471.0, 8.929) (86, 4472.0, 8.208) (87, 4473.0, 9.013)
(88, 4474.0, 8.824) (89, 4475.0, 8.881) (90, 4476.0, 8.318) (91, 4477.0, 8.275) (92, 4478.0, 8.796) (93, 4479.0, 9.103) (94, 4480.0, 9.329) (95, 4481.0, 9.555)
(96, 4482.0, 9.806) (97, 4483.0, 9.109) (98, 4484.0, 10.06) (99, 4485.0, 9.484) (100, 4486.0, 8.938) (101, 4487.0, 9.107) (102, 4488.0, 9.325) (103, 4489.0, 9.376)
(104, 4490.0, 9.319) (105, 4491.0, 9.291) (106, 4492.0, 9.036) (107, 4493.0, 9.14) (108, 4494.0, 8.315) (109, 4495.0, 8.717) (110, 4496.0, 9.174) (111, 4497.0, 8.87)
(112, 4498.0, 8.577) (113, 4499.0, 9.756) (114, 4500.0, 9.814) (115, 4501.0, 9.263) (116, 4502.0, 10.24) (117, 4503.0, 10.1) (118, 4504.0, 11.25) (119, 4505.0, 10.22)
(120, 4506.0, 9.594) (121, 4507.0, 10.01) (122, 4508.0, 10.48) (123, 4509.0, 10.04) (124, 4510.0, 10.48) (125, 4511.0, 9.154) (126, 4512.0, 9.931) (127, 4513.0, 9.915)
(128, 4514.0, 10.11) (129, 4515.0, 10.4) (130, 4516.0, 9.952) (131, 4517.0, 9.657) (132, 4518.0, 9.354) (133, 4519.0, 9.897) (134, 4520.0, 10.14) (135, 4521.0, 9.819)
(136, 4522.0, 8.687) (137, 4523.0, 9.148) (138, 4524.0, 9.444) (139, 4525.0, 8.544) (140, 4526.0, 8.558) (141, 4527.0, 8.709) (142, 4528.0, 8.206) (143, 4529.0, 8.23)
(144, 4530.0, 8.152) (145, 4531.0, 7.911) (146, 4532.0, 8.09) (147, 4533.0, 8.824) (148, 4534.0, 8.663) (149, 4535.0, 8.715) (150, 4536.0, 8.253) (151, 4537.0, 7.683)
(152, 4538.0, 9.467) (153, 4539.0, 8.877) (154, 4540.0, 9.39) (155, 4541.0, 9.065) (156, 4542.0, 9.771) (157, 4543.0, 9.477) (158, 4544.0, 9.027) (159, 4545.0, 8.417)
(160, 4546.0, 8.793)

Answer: 2.1 Ang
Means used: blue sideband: 8.72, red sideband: 9.29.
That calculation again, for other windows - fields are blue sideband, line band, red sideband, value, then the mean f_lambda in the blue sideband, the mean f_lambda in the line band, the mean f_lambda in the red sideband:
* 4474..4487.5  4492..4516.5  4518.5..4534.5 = -2.06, 9.12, 9.72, 8.81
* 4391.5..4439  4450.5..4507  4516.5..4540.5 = -1.84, 8.14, 8.82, 8.85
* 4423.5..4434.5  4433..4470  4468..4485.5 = 1.69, 8.58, 8.36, 8.96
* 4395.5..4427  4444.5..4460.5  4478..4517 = 0.88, 8.15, 8.34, 9.58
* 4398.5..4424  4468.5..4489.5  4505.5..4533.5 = -0.36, 8.07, 9.02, 9.34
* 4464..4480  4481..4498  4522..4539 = -1.29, 8.53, 9.18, 8.55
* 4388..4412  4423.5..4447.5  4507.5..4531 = -0.95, 7.84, 8.64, 9.4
